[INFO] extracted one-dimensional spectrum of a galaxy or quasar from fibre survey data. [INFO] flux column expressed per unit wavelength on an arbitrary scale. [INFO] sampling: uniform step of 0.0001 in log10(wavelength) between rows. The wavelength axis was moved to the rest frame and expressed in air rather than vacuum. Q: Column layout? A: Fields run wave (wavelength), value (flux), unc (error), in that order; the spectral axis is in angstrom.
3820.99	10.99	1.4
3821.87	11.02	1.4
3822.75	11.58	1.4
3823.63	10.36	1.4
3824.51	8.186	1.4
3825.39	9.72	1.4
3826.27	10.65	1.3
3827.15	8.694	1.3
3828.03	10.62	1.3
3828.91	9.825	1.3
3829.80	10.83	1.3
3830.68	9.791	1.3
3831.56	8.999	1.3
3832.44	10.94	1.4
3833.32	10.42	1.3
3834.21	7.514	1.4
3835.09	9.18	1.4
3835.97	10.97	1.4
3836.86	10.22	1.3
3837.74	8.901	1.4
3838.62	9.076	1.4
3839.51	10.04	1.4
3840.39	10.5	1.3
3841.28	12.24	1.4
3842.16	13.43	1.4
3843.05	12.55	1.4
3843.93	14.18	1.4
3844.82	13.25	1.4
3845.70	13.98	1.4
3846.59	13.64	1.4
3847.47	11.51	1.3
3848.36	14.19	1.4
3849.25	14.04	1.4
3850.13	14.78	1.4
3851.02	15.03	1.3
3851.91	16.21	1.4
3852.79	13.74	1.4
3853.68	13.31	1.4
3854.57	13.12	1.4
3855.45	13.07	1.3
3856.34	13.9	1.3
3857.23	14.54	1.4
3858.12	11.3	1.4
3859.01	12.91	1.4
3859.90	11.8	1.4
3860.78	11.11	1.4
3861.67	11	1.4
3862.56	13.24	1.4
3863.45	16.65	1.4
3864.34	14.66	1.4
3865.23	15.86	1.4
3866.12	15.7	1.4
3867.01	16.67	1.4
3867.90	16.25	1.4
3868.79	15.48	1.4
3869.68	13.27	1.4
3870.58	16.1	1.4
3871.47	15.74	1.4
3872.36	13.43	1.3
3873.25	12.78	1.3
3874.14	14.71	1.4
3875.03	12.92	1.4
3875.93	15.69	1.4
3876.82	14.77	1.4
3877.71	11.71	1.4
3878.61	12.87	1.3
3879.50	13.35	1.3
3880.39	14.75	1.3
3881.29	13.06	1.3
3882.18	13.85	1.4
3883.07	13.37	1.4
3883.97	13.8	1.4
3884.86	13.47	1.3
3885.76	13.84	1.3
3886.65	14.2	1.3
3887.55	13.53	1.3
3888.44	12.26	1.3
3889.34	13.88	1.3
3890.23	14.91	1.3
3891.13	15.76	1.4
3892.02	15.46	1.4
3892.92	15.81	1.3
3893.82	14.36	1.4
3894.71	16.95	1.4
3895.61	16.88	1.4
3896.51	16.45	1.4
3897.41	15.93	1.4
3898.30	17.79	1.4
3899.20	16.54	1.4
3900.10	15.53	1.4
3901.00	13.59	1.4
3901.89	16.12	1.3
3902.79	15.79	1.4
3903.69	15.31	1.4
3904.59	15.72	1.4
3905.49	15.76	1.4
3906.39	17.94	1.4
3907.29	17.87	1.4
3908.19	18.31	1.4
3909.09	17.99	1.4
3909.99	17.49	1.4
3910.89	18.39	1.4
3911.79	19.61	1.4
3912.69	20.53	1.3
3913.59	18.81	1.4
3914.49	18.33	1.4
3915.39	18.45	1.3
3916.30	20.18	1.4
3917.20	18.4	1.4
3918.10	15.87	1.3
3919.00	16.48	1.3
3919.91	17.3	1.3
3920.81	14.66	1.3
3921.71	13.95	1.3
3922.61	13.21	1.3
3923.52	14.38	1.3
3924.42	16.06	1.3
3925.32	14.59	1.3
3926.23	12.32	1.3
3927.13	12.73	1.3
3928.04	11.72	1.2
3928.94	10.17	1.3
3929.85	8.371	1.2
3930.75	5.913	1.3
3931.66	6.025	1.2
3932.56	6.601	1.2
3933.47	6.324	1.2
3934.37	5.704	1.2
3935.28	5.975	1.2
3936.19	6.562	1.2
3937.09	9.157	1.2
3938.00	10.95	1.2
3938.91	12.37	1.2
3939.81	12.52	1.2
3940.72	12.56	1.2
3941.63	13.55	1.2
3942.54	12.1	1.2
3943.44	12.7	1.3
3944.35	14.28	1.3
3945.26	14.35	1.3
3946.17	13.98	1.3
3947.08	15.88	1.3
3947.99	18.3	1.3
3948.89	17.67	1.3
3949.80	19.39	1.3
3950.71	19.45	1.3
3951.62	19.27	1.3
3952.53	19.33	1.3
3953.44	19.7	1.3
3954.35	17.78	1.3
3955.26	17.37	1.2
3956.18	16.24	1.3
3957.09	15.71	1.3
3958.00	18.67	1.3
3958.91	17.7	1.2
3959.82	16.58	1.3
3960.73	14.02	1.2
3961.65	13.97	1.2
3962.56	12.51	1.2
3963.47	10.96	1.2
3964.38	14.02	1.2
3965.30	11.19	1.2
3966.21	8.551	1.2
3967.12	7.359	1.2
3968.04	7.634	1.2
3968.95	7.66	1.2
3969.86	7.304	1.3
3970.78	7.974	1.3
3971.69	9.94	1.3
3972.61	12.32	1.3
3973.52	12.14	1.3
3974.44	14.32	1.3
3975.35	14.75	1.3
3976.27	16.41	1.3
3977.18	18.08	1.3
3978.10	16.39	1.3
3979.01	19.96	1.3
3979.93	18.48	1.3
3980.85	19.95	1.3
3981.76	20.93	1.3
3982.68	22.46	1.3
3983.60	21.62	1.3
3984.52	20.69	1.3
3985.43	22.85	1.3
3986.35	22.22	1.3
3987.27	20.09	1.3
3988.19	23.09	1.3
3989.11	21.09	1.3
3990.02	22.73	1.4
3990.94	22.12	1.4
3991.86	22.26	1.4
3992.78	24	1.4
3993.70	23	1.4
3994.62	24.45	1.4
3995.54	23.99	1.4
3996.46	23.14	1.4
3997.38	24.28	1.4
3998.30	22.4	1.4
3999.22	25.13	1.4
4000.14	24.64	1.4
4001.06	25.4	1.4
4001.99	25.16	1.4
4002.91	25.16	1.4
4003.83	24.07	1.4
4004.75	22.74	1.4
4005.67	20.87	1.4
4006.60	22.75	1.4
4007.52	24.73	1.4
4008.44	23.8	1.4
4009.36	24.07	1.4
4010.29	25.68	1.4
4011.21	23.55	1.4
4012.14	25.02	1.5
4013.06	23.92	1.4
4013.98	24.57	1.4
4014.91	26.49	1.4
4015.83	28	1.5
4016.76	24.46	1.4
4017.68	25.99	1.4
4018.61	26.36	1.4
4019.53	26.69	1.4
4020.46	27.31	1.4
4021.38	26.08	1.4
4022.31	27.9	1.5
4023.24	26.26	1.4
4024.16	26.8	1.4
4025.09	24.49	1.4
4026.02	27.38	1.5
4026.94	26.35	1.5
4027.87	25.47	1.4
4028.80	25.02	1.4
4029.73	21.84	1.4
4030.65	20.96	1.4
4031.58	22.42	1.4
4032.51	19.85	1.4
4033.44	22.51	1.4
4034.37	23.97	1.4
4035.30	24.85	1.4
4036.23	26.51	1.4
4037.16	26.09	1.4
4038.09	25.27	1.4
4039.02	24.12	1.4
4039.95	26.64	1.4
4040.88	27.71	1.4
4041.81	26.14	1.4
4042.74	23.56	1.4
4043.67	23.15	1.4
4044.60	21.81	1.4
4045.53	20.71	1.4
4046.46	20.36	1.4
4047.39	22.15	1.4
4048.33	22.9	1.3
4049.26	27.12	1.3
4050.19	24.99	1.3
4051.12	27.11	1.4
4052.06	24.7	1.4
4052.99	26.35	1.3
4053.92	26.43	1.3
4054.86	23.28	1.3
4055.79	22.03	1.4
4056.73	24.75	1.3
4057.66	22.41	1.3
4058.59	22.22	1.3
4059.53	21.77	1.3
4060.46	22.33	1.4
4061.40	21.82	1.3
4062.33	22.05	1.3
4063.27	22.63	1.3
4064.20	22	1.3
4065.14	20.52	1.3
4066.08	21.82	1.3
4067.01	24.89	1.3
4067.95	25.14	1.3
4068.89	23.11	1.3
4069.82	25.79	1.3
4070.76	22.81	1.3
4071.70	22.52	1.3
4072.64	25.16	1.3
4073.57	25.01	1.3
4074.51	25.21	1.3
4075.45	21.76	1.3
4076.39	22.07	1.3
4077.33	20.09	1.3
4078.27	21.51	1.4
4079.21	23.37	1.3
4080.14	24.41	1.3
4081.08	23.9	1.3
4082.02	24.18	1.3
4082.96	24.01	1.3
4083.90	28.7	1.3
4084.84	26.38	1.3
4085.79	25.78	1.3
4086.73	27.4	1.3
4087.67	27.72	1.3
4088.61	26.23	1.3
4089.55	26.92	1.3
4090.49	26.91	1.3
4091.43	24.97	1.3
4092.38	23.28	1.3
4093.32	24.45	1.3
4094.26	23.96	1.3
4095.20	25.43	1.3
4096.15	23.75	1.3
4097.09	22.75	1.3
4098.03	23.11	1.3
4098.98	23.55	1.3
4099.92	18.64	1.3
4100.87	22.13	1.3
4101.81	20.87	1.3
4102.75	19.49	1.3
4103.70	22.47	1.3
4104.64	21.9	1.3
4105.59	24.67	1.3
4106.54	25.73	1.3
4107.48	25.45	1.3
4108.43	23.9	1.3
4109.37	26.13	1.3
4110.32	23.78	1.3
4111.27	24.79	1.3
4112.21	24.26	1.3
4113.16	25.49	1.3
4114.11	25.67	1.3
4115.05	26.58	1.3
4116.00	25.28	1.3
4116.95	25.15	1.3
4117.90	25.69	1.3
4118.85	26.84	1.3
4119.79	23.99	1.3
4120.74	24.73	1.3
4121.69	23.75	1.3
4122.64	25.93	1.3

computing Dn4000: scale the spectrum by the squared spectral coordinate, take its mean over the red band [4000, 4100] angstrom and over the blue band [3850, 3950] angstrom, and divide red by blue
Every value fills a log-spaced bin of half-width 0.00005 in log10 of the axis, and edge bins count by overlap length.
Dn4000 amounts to 1.84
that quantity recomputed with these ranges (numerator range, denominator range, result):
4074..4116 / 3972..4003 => 1.22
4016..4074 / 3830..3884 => 2.04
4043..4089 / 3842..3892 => 1.89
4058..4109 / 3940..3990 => 1.58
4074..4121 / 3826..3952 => 1.96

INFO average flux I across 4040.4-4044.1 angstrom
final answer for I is 25.2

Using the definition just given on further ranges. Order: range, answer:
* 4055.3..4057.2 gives 23.4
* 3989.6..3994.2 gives 22.8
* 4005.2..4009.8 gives 23.3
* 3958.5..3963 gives 14.9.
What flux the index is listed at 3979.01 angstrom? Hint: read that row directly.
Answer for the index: 19.96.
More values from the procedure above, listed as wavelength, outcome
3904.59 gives 15.72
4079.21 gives 23.37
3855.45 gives 13.07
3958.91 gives 17.7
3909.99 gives 17.49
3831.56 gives 8.999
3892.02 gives 15.46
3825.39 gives 9.72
